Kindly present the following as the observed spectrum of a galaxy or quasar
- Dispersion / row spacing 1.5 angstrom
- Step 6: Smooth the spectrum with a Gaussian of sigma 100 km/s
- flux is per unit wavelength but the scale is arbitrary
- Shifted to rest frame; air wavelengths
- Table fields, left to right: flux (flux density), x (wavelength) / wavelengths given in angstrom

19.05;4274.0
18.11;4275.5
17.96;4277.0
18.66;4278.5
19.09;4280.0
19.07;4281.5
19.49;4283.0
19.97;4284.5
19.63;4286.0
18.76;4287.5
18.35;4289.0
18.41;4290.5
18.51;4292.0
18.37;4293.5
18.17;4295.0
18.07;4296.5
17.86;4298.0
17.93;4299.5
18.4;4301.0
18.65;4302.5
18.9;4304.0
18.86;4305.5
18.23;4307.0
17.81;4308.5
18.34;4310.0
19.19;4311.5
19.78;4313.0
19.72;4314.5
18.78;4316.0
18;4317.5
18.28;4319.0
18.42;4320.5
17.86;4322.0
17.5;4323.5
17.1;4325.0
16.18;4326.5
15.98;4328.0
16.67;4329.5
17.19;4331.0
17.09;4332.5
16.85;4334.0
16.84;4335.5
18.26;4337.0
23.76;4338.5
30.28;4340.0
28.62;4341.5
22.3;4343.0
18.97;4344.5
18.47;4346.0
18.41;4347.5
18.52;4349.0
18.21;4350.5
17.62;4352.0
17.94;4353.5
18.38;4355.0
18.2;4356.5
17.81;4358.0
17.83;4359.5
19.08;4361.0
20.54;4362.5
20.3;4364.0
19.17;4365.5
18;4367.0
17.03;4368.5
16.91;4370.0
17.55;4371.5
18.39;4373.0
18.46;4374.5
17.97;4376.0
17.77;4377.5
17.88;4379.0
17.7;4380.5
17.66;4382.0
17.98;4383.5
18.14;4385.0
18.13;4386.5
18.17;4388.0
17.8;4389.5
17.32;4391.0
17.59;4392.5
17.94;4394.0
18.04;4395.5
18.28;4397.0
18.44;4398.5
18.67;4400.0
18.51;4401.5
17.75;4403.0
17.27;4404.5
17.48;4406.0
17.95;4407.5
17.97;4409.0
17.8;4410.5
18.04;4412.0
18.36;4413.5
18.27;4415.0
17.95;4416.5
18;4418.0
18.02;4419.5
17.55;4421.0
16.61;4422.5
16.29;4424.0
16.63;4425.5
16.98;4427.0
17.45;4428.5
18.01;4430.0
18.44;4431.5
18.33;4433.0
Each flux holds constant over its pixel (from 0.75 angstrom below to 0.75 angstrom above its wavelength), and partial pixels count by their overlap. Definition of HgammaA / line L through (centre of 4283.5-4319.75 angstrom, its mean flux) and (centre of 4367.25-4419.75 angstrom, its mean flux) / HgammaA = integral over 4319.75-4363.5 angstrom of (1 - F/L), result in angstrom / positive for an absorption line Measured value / -1.6 angstrom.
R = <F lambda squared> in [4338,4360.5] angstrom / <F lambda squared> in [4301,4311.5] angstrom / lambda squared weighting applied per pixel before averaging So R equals 1.12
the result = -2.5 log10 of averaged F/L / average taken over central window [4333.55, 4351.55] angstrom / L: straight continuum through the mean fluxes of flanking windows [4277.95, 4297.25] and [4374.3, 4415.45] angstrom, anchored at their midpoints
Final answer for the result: -0.13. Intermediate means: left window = 18.8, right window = 18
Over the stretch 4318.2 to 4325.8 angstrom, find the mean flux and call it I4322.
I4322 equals 17.8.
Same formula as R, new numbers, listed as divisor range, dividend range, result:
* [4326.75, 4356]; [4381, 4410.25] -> 0.95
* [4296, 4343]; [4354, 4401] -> 0.98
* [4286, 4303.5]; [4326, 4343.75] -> 1.11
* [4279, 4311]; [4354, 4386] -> 1.01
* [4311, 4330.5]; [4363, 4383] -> 1.03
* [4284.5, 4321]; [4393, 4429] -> 1.00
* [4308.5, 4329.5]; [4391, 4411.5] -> 1.03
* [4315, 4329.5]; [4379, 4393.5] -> 1.05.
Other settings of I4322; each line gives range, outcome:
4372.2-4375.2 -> 18.4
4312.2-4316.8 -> 19.4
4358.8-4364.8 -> 19.4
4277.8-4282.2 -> 18.9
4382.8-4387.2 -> 18.1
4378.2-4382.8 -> 17.7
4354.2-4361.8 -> 18.3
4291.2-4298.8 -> 18.2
